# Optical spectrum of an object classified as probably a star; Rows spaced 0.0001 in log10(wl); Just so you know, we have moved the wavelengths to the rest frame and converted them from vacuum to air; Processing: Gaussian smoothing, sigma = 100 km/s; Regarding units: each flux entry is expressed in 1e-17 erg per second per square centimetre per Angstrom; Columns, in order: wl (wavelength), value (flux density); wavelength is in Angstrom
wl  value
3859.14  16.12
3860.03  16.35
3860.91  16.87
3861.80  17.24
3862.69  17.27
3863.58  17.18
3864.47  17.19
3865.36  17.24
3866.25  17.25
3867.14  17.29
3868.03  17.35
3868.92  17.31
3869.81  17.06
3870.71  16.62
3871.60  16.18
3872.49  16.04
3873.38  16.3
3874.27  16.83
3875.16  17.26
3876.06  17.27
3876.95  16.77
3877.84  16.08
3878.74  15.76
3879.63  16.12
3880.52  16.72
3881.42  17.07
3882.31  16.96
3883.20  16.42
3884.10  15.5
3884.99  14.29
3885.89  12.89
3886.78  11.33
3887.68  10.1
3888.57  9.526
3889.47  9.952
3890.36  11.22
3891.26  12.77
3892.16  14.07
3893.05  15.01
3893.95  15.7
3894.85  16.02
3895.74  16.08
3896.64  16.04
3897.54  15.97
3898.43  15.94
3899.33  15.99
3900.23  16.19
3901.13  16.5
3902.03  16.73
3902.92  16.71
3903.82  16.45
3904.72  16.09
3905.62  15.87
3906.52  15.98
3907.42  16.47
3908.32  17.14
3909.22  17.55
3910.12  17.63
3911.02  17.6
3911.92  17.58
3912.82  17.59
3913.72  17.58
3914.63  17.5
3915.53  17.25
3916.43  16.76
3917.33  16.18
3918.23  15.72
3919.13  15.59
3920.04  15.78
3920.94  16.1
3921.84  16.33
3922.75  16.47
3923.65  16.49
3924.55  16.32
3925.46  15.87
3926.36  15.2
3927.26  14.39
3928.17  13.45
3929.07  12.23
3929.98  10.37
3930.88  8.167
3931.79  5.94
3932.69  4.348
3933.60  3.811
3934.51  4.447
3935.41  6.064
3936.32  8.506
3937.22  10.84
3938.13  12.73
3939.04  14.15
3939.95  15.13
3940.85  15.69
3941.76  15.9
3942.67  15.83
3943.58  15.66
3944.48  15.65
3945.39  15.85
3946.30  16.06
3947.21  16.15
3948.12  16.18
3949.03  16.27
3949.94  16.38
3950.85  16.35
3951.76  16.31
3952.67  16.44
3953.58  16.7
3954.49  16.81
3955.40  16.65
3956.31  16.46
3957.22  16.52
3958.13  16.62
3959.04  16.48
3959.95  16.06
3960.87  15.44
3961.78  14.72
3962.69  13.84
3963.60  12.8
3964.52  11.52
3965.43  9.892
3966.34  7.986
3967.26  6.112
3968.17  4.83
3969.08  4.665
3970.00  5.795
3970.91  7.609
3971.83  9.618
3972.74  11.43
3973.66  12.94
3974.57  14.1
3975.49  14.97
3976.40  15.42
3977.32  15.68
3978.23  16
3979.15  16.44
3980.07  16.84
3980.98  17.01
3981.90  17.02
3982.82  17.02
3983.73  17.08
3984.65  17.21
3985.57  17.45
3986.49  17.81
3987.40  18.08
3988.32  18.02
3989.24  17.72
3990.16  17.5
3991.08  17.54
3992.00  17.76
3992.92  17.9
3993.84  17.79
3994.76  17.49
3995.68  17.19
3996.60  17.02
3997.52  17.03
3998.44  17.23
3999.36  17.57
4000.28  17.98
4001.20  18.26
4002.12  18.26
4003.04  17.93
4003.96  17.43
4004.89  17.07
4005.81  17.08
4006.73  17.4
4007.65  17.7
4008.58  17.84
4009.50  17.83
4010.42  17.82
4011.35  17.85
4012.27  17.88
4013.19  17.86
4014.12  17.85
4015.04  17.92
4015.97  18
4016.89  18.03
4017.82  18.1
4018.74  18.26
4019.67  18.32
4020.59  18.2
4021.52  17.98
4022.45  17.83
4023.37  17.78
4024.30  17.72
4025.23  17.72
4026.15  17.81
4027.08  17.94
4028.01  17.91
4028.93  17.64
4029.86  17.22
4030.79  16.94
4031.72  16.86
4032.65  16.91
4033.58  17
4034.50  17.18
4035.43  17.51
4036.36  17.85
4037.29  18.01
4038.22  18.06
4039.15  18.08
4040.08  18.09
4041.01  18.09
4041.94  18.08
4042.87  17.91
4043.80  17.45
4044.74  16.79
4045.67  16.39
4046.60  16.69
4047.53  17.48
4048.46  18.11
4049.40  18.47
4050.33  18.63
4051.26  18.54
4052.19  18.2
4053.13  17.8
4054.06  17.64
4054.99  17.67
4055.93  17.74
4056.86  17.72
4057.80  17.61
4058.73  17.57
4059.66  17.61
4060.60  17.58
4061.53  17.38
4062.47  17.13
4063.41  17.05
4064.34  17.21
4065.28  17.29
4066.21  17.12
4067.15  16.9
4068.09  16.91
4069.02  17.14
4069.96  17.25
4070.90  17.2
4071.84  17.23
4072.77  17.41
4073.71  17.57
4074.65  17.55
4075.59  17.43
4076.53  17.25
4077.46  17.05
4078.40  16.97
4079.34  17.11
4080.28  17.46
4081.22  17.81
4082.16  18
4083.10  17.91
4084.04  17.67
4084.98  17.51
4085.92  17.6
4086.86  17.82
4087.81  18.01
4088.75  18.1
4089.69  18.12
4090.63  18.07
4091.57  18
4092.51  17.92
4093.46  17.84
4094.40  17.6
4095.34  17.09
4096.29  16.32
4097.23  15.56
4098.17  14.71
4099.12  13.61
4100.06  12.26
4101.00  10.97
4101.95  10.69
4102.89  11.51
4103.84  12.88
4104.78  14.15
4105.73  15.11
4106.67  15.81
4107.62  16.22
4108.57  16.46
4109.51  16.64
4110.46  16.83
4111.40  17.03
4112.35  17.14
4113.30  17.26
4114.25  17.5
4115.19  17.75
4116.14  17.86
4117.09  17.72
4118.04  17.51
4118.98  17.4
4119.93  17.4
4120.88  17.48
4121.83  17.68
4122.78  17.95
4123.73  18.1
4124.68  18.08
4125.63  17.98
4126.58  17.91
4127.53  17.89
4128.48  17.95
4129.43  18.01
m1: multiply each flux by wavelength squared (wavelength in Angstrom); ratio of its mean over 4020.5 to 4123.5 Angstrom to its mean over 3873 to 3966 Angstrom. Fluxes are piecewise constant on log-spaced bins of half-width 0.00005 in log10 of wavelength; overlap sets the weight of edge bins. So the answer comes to 1.2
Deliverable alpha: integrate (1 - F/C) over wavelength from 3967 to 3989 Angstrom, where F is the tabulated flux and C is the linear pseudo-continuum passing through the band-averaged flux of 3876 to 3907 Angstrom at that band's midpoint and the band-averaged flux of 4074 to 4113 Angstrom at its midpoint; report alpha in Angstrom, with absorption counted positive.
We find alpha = 2.5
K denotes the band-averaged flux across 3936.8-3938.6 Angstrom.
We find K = 11.8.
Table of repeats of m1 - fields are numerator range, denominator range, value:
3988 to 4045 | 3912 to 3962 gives 1.27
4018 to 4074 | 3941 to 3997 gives 1.22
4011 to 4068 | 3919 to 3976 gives 1.42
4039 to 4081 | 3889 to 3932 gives 1.23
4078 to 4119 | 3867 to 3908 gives 1.18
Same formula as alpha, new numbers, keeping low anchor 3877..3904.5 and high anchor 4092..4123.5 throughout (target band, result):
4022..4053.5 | -4.04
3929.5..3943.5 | 4.50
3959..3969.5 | 2.94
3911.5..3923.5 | -1.27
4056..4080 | -2.26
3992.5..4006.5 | -1.88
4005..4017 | -1.72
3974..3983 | -0.36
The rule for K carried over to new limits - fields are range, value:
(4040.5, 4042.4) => 18.1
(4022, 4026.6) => 17.8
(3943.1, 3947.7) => 15.9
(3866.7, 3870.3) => 17.2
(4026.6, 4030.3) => 17.7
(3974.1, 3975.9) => 14.5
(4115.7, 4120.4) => 17.6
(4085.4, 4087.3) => 17.7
